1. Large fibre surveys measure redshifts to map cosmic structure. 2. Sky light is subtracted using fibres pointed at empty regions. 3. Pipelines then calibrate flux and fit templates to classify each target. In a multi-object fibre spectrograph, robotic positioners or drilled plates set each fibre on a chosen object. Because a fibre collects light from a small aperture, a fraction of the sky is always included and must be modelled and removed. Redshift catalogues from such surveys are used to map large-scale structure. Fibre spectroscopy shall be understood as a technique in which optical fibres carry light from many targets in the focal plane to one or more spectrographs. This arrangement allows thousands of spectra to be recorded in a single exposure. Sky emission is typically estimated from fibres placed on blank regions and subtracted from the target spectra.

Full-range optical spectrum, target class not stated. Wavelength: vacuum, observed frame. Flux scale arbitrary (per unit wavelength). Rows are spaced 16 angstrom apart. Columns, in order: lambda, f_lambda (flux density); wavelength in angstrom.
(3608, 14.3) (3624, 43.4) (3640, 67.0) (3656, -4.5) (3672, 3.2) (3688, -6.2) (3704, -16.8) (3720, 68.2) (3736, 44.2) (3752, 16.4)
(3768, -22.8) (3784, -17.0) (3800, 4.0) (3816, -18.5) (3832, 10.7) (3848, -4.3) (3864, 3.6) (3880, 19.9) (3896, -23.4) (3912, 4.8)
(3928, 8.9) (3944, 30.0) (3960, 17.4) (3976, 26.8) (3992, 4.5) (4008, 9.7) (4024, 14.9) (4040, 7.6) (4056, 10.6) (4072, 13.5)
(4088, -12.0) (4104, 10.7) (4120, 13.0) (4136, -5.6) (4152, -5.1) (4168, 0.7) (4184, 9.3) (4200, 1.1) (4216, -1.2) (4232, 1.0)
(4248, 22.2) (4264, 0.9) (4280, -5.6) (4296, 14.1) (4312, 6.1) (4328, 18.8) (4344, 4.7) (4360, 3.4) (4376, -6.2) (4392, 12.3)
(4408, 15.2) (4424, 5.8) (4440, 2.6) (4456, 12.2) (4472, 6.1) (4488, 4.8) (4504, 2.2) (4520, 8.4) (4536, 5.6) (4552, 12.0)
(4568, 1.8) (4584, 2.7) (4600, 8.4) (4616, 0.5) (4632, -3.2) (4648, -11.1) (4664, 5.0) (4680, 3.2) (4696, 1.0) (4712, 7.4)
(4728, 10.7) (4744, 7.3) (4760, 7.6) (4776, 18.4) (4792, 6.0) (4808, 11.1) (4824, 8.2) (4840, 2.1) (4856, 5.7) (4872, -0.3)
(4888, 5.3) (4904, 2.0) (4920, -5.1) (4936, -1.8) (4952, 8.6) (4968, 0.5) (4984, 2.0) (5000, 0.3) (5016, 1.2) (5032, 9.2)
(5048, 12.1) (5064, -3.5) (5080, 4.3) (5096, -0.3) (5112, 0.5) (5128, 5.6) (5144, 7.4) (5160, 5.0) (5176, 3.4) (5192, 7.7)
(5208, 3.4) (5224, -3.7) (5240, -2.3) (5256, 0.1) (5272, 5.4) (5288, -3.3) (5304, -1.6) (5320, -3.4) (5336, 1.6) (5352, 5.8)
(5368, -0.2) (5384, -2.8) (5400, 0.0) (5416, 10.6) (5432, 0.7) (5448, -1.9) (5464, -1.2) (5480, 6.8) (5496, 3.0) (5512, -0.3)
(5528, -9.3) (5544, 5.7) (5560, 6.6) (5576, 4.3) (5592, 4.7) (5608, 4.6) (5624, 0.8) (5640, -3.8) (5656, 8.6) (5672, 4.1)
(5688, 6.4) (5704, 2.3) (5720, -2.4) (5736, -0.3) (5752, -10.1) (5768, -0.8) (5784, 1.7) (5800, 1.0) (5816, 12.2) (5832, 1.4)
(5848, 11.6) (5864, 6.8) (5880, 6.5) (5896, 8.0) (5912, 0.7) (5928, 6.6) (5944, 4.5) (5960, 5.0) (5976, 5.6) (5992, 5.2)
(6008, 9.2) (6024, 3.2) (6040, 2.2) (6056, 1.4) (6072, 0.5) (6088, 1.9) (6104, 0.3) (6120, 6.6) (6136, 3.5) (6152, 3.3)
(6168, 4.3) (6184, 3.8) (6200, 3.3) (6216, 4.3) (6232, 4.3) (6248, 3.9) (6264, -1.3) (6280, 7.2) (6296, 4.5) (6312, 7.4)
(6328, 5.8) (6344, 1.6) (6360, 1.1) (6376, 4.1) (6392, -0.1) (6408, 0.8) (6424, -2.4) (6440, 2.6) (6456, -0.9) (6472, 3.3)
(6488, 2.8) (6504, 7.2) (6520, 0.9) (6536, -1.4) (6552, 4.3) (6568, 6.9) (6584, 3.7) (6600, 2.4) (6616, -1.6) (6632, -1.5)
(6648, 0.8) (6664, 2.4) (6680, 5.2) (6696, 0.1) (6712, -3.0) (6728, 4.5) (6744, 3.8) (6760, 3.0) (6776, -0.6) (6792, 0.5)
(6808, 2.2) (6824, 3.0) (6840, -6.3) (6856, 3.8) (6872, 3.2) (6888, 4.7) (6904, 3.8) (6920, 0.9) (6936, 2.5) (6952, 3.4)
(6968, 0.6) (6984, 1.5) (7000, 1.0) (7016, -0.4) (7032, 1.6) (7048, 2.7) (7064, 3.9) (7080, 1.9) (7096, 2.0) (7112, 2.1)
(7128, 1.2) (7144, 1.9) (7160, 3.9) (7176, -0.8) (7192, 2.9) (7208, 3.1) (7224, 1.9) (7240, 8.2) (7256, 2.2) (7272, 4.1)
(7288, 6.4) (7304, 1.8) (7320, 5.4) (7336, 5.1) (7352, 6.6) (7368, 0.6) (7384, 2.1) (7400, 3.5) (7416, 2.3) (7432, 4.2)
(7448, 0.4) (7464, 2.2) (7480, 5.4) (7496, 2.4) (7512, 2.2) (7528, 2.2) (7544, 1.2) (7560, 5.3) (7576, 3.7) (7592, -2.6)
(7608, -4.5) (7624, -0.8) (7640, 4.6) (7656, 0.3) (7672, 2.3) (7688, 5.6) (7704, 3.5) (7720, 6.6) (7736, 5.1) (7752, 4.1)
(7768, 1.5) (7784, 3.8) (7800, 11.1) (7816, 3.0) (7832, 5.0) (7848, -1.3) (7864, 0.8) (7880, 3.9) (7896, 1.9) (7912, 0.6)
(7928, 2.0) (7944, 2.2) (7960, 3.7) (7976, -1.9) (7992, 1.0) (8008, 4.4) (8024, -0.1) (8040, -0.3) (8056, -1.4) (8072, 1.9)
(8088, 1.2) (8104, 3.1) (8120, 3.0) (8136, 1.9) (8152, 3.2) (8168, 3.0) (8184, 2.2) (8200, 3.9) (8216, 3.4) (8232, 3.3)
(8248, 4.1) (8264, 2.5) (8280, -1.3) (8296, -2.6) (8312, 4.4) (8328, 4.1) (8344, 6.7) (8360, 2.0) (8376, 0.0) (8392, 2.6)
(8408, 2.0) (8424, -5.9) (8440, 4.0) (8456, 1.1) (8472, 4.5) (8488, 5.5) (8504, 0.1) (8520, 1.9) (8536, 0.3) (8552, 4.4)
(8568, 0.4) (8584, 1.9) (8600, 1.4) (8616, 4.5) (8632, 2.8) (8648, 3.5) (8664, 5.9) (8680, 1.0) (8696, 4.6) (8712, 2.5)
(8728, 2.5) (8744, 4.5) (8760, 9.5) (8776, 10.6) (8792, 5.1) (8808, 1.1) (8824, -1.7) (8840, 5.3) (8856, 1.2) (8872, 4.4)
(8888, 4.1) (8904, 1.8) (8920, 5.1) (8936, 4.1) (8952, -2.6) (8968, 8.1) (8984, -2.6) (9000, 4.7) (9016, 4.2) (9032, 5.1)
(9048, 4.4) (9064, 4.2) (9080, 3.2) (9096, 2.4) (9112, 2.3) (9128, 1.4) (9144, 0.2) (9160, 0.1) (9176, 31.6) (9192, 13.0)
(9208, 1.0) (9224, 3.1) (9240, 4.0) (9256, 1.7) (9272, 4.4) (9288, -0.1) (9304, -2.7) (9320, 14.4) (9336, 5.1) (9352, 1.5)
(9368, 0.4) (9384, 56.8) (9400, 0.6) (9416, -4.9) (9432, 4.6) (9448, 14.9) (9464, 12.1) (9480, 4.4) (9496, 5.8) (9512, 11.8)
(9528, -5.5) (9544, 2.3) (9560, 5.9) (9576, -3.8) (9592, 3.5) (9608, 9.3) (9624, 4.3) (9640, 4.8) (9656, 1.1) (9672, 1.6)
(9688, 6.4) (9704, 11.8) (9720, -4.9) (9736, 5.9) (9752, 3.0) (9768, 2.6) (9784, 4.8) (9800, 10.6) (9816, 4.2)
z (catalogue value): 1.462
